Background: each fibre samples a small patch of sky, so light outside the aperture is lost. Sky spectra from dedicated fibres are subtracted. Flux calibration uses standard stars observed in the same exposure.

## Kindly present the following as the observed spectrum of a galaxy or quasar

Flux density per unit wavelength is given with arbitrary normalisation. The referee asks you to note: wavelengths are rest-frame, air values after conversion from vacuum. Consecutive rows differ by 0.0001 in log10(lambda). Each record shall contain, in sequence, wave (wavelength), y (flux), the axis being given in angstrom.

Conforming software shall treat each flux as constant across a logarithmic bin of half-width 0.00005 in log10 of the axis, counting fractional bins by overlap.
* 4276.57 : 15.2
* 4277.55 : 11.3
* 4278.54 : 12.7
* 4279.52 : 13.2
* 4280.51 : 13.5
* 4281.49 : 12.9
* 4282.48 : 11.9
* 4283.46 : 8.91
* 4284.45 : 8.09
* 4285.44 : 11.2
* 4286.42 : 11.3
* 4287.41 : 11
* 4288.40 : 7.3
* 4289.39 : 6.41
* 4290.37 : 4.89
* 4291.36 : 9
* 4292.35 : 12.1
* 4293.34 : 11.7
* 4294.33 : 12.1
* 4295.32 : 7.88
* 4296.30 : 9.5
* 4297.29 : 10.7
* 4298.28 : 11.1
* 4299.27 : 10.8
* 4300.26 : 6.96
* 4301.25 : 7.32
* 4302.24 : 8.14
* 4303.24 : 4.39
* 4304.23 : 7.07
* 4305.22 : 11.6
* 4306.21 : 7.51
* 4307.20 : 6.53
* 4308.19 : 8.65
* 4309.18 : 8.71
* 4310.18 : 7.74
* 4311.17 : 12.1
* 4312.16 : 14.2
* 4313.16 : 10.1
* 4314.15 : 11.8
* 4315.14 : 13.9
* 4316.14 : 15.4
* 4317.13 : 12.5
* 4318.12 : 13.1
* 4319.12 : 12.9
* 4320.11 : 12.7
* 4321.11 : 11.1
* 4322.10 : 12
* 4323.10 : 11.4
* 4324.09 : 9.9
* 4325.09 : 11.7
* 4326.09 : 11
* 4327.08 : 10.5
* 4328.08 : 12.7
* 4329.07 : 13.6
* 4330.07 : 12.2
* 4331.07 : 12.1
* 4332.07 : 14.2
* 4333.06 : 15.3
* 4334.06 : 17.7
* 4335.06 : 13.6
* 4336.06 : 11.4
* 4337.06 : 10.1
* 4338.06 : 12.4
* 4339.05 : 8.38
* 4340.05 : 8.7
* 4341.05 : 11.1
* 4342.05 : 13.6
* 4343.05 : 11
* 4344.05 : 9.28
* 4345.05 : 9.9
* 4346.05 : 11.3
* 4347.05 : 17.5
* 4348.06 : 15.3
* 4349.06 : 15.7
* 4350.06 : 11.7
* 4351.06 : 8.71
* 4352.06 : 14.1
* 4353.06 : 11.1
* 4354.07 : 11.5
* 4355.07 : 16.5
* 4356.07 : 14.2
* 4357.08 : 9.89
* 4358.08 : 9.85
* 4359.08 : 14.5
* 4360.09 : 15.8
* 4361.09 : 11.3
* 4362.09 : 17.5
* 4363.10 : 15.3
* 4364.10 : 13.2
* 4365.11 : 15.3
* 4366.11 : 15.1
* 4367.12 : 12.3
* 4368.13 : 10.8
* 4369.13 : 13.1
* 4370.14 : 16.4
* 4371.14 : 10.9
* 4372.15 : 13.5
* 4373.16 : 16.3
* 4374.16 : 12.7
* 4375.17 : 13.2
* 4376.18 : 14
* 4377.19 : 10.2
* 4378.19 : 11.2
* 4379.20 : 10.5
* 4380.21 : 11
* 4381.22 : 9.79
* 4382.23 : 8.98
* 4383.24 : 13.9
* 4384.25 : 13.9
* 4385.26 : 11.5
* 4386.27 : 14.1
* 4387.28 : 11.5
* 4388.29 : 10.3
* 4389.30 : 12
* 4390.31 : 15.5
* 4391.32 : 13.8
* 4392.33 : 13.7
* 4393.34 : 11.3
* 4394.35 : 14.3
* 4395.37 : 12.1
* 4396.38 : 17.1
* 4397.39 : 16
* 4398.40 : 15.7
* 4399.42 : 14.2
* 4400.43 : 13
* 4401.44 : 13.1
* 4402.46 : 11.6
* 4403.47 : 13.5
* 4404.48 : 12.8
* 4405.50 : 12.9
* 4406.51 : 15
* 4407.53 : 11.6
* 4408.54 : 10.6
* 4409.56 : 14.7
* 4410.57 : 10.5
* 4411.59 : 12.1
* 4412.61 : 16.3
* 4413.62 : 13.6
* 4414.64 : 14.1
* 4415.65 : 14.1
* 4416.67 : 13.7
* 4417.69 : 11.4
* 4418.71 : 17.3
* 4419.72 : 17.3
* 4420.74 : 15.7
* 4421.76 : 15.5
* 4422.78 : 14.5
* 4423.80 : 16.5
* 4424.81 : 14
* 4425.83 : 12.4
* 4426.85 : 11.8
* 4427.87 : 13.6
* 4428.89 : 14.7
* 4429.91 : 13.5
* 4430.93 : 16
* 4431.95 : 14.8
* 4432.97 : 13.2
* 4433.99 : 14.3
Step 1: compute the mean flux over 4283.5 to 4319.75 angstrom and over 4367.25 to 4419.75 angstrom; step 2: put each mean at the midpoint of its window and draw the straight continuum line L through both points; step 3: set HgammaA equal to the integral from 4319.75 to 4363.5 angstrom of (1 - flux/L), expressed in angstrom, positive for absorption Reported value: -4.7 angstrom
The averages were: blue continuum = 9.88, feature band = 12.5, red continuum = 13.1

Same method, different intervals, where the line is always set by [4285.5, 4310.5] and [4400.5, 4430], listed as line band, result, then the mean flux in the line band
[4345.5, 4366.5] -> -4.28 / 13.6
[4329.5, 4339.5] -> -2.31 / 12.8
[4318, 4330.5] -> -2.41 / 11.9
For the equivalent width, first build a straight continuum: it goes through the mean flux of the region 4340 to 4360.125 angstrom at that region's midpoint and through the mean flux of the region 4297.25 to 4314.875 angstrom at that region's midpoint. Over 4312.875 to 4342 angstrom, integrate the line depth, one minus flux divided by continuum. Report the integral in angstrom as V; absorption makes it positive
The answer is -4.1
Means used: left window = 9.21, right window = 12.4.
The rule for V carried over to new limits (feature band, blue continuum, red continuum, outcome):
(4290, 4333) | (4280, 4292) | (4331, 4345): 0.9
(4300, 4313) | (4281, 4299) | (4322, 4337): 2.9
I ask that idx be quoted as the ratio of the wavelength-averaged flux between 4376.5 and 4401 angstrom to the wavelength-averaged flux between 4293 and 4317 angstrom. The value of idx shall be 1.29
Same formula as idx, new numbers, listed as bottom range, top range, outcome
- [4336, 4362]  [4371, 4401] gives 1.06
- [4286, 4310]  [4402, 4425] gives 1.57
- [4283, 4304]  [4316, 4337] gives 1.39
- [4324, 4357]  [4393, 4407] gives 1.12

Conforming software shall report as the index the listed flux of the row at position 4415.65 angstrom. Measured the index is 14.1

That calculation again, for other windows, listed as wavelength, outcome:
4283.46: 8.91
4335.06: 13.6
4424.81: 14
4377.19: 10.2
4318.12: 13.1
